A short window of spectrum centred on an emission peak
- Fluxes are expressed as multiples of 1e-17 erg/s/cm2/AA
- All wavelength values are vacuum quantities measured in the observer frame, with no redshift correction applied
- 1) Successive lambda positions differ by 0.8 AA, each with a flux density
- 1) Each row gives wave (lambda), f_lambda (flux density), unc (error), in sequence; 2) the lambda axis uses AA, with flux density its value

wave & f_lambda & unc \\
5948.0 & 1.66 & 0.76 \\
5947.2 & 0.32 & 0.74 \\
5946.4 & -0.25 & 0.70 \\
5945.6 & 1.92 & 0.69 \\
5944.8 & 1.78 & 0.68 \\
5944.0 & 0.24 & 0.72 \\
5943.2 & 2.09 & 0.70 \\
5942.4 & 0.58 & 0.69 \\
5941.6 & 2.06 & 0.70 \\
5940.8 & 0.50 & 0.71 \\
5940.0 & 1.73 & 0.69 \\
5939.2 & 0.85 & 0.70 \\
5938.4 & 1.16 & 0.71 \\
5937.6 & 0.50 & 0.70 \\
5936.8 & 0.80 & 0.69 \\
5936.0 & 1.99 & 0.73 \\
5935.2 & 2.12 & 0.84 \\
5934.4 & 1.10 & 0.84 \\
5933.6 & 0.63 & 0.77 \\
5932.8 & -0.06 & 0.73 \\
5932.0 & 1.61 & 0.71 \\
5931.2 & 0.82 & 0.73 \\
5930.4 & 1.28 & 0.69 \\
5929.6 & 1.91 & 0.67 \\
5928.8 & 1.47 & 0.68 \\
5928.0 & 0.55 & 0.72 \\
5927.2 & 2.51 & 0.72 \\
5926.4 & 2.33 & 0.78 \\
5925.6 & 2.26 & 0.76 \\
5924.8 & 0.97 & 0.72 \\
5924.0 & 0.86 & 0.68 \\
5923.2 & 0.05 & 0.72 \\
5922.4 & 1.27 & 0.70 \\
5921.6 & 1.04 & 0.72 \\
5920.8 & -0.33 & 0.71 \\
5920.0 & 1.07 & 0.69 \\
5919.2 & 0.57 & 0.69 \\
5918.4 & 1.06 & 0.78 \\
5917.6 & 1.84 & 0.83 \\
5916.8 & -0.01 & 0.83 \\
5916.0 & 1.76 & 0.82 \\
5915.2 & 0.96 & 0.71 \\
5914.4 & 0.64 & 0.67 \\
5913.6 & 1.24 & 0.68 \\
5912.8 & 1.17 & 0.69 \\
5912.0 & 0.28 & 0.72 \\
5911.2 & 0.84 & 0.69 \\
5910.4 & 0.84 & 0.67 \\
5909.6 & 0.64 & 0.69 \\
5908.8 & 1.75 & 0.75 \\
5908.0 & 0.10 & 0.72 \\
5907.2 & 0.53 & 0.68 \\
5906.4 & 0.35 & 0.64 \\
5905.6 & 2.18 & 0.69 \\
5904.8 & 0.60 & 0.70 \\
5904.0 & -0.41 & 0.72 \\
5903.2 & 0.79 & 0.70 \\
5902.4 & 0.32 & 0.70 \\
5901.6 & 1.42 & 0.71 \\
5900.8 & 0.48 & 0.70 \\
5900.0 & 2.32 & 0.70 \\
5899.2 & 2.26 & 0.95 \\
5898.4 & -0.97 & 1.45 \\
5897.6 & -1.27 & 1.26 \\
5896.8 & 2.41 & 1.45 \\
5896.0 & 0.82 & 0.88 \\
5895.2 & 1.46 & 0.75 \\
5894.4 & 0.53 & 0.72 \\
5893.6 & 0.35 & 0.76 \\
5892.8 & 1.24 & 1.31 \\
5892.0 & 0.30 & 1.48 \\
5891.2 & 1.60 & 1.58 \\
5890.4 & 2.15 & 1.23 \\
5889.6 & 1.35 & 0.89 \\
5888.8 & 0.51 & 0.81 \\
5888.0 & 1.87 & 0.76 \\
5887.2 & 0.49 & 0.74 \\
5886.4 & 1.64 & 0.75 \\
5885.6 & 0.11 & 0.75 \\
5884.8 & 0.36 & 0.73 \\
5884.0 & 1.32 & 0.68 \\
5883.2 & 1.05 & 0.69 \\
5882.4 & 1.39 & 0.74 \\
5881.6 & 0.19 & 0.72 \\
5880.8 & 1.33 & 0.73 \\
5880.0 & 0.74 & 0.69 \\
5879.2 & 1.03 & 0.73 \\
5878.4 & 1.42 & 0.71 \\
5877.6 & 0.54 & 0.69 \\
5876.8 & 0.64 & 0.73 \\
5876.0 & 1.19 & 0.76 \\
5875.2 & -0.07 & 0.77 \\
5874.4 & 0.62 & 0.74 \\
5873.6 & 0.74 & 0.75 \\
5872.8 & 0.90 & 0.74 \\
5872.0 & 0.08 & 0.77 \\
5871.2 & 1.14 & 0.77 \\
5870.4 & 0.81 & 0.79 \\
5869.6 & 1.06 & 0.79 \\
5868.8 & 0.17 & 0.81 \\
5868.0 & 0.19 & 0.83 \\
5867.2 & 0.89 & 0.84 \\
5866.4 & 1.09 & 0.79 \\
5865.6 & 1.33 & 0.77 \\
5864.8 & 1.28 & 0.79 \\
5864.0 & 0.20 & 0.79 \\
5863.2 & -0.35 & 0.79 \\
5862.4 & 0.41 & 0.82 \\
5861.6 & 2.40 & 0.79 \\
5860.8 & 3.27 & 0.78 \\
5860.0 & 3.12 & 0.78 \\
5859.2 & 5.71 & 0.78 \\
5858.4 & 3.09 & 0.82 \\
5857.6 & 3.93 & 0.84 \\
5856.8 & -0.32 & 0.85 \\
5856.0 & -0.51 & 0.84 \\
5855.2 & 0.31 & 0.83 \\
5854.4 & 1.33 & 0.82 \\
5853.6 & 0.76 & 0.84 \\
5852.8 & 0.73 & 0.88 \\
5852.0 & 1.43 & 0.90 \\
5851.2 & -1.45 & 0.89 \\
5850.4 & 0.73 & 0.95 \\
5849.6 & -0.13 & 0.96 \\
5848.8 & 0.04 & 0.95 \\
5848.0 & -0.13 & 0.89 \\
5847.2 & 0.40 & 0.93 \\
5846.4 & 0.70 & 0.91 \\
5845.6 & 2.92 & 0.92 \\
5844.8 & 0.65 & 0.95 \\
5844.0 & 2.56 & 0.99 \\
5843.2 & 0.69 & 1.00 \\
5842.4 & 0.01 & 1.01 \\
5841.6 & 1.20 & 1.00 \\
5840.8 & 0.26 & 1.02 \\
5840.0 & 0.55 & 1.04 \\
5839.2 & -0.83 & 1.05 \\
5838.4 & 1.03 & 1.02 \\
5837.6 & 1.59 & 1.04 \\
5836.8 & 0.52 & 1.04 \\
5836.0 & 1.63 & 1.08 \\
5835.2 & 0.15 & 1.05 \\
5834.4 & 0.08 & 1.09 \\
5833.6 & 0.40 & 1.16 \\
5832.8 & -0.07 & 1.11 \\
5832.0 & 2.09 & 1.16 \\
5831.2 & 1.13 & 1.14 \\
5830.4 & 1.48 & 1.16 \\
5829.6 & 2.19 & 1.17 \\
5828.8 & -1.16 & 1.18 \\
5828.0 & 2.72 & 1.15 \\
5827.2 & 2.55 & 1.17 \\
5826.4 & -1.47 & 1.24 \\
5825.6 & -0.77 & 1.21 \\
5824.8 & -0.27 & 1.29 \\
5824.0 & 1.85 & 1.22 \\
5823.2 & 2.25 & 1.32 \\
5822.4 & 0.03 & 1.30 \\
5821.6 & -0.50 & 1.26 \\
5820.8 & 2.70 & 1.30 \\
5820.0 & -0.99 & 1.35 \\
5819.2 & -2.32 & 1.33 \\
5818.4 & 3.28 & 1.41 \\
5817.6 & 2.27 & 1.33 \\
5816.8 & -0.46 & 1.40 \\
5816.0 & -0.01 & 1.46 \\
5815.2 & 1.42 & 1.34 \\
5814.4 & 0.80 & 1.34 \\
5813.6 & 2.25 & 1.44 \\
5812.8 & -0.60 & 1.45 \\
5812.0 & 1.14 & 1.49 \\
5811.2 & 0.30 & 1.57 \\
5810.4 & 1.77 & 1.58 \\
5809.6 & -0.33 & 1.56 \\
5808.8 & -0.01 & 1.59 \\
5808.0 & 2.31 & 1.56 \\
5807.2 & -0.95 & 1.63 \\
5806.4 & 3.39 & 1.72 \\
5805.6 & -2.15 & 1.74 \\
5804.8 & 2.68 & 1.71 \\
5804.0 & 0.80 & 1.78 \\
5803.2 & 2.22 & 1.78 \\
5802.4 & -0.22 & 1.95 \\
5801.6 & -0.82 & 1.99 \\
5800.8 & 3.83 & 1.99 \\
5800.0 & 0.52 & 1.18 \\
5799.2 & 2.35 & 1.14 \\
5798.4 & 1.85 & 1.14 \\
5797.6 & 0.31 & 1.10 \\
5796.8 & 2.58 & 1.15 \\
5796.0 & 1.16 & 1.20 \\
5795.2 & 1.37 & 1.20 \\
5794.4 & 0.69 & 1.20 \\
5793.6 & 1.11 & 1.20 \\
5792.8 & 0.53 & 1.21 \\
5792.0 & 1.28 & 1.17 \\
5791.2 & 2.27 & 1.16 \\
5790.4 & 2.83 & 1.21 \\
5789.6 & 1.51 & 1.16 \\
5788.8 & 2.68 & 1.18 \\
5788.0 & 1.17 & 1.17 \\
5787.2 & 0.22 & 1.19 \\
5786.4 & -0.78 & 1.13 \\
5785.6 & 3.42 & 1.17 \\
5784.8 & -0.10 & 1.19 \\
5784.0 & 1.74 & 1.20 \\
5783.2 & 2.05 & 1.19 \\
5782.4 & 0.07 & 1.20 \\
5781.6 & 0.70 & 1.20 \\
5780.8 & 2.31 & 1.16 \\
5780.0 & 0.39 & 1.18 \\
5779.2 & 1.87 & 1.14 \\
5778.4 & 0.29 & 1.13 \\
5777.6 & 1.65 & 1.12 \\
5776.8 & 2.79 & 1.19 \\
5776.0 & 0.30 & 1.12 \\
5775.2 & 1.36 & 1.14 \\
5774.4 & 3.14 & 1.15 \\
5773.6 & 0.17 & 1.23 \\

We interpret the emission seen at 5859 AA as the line Hbeta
